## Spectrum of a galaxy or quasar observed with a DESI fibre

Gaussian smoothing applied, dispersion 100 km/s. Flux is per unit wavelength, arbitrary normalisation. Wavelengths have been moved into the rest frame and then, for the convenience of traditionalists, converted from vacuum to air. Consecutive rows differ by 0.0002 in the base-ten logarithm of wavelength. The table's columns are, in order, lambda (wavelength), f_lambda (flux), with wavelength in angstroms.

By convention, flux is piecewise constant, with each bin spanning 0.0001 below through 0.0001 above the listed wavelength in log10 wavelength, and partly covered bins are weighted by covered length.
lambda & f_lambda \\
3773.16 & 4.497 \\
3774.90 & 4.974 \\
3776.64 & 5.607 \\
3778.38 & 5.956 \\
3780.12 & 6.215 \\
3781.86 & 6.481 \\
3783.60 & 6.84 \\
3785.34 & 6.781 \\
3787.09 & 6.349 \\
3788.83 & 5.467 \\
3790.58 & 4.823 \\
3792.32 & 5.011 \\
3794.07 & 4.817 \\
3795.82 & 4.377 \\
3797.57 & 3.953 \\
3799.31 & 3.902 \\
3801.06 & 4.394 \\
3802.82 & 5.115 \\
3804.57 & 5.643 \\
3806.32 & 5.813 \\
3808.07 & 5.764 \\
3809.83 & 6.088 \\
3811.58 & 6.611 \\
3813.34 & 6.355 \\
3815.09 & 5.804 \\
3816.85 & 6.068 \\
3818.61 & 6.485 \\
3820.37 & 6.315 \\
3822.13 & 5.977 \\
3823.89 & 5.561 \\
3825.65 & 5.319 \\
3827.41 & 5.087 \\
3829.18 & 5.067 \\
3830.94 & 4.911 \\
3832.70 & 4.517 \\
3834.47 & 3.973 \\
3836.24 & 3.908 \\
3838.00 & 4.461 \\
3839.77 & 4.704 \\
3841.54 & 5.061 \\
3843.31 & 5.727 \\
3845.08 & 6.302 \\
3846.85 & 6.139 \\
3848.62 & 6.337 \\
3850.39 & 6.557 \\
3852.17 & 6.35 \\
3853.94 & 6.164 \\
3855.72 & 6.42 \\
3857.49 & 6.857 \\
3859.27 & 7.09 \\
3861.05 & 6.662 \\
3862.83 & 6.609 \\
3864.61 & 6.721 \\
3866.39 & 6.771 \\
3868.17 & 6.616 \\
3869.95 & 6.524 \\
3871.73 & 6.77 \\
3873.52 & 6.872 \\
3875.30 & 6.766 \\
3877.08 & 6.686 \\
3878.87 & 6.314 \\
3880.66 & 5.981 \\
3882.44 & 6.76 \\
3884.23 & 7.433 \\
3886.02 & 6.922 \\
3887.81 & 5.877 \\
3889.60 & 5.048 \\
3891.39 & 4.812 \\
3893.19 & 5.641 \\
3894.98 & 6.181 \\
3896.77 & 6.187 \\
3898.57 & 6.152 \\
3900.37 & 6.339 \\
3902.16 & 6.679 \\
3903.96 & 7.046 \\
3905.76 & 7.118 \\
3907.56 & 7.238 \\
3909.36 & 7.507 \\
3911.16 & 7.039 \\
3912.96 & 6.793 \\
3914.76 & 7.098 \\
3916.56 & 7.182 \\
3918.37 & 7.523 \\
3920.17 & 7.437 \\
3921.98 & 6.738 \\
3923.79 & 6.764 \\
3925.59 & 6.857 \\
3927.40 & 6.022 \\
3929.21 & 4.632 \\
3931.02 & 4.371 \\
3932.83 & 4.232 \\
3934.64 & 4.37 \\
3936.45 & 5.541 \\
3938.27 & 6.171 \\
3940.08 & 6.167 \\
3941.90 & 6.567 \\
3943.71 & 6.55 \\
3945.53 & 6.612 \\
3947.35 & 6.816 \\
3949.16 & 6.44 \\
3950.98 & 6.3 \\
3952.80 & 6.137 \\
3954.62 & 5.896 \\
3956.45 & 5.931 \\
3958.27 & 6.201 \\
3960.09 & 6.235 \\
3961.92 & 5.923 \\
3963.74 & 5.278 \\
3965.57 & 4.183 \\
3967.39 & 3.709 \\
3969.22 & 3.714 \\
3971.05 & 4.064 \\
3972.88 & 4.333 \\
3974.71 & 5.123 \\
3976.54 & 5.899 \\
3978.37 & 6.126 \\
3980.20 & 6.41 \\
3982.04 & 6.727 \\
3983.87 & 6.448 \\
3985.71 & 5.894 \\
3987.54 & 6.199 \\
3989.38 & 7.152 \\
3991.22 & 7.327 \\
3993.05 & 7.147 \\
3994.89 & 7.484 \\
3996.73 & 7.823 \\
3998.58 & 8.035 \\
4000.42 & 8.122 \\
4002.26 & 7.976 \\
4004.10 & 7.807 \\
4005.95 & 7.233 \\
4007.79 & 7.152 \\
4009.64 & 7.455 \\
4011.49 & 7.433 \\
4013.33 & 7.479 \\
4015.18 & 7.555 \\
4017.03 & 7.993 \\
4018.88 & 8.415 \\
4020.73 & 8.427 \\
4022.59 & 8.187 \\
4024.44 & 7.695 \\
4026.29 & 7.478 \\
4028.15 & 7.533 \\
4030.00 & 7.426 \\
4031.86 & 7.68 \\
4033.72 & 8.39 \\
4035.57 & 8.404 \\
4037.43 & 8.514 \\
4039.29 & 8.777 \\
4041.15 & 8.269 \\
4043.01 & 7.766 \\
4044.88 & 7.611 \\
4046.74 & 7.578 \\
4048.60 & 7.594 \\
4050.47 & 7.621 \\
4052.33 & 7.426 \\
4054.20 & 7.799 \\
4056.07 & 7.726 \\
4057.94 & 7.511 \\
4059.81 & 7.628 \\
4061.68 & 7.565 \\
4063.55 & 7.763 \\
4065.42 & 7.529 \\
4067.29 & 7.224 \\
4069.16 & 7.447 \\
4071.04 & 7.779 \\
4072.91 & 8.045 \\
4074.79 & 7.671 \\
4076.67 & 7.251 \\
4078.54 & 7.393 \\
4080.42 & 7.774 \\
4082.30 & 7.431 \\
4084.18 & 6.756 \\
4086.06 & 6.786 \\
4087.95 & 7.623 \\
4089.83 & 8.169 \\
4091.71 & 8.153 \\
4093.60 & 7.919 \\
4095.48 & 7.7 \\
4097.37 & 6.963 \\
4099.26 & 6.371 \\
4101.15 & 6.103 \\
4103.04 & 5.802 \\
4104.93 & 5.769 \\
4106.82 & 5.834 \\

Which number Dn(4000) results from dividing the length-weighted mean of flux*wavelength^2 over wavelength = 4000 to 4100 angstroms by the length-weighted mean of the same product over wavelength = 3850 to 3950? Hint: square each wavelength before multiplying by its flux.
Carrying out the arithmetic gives 1.29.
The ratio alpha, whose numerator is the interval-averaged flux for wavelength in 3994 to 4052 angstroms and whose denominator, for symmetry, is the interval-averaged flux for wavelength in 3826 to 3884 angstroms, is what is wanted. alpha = 1.30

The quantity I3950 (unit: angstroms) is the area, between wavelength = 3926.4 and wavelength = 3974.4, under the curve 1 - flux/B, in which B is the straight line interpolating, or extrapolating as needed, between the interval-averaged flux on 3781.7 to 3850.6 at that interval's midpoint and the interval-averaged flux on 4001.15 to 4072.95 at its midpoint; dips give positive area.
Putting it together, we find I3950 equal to 9.62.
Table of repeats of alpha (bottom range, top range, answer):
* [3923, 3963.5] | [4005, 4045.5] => 1.33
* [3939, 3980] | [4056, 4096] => 1.34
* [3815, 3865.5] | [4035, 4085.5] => 1.33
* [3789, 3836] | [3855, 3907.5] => 1.23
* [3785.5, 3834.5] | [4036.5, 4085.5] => 1.42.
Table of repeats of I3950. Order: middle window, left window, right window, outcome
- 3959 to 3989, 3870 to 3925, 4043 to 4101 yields 6.8 angstroms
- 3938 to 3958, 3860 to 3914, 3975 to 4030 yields 1.8 angstroms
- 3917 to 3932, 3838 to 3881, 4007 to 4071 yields 1.2 angstroms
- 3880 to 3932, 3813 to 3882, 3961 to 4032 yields -1.5 angstroms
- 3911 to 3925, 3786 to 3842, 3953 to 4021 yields -2.4 angstroms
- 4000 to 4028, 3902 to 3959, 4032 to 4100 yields -2.3 angstroms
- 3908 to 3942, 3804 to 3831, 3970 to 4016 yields 0.8 angstroms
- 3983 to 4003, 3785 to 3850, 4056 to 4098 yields -1.1 angstroms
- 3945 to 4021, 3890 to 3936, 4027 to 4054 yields 7.1 angstroms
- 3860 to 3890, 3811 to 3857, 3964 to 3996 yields -4.8 angstroms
